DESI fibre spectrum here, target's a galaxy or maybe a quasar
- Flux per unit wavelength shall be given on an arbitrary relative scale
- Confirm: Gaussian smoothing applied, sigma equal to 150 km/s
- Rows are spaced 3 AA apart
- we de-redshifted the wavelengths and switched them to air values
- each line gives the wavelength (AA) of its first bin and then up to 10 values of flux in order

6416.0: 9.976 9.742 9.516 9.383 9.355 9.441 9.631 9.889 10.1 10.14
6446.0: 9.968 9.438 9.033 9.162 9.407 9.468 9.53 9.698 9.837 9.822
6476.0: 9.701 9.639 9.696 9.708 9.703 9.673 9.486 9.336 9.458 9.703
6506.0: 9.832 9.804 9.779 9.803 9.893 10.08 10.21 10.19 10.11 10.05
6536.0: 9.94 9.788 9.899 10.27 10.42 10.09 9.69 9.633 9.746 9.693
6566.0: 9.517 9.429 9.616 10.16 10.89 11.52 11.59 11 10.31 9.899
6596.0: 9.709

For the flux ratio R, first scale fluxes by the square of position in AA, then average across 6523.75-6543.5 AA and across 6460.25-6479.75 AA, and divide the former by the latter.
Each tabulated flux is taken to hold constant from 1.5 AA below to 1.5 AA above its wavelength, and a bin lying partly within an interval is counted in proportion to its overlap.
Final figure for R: 1.06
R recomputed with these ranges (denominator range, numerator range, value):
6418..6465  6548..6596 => 1.11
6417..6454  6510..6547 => 1.07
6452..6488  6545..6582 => 1.08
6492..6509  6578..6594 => 1.17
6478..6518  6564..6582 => 1.07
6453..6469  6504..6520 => 1.06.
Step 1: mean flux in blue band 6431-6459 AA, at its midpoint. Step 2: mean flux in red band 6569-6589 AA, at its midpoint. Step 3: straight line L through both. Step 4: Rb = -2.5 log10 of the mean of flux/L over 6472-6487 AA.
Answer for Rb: 0.02 mag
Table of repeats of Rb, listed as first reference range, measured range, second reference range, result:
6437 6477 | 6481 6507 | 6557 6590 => 0.03 mag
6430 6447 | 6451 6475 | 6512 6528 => 0.05 mag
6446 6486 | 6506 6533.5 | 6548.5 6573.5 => -0.04 mag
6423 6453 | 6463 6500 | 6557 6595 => 0.02 mag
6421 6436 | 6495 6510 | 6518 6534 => 0.04 mag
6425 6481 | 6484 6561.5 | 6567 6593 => 0.03 mag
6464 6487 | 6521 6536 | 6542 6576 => -0.03 mag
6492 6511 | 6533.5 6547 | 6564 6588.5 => 0.01 mag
